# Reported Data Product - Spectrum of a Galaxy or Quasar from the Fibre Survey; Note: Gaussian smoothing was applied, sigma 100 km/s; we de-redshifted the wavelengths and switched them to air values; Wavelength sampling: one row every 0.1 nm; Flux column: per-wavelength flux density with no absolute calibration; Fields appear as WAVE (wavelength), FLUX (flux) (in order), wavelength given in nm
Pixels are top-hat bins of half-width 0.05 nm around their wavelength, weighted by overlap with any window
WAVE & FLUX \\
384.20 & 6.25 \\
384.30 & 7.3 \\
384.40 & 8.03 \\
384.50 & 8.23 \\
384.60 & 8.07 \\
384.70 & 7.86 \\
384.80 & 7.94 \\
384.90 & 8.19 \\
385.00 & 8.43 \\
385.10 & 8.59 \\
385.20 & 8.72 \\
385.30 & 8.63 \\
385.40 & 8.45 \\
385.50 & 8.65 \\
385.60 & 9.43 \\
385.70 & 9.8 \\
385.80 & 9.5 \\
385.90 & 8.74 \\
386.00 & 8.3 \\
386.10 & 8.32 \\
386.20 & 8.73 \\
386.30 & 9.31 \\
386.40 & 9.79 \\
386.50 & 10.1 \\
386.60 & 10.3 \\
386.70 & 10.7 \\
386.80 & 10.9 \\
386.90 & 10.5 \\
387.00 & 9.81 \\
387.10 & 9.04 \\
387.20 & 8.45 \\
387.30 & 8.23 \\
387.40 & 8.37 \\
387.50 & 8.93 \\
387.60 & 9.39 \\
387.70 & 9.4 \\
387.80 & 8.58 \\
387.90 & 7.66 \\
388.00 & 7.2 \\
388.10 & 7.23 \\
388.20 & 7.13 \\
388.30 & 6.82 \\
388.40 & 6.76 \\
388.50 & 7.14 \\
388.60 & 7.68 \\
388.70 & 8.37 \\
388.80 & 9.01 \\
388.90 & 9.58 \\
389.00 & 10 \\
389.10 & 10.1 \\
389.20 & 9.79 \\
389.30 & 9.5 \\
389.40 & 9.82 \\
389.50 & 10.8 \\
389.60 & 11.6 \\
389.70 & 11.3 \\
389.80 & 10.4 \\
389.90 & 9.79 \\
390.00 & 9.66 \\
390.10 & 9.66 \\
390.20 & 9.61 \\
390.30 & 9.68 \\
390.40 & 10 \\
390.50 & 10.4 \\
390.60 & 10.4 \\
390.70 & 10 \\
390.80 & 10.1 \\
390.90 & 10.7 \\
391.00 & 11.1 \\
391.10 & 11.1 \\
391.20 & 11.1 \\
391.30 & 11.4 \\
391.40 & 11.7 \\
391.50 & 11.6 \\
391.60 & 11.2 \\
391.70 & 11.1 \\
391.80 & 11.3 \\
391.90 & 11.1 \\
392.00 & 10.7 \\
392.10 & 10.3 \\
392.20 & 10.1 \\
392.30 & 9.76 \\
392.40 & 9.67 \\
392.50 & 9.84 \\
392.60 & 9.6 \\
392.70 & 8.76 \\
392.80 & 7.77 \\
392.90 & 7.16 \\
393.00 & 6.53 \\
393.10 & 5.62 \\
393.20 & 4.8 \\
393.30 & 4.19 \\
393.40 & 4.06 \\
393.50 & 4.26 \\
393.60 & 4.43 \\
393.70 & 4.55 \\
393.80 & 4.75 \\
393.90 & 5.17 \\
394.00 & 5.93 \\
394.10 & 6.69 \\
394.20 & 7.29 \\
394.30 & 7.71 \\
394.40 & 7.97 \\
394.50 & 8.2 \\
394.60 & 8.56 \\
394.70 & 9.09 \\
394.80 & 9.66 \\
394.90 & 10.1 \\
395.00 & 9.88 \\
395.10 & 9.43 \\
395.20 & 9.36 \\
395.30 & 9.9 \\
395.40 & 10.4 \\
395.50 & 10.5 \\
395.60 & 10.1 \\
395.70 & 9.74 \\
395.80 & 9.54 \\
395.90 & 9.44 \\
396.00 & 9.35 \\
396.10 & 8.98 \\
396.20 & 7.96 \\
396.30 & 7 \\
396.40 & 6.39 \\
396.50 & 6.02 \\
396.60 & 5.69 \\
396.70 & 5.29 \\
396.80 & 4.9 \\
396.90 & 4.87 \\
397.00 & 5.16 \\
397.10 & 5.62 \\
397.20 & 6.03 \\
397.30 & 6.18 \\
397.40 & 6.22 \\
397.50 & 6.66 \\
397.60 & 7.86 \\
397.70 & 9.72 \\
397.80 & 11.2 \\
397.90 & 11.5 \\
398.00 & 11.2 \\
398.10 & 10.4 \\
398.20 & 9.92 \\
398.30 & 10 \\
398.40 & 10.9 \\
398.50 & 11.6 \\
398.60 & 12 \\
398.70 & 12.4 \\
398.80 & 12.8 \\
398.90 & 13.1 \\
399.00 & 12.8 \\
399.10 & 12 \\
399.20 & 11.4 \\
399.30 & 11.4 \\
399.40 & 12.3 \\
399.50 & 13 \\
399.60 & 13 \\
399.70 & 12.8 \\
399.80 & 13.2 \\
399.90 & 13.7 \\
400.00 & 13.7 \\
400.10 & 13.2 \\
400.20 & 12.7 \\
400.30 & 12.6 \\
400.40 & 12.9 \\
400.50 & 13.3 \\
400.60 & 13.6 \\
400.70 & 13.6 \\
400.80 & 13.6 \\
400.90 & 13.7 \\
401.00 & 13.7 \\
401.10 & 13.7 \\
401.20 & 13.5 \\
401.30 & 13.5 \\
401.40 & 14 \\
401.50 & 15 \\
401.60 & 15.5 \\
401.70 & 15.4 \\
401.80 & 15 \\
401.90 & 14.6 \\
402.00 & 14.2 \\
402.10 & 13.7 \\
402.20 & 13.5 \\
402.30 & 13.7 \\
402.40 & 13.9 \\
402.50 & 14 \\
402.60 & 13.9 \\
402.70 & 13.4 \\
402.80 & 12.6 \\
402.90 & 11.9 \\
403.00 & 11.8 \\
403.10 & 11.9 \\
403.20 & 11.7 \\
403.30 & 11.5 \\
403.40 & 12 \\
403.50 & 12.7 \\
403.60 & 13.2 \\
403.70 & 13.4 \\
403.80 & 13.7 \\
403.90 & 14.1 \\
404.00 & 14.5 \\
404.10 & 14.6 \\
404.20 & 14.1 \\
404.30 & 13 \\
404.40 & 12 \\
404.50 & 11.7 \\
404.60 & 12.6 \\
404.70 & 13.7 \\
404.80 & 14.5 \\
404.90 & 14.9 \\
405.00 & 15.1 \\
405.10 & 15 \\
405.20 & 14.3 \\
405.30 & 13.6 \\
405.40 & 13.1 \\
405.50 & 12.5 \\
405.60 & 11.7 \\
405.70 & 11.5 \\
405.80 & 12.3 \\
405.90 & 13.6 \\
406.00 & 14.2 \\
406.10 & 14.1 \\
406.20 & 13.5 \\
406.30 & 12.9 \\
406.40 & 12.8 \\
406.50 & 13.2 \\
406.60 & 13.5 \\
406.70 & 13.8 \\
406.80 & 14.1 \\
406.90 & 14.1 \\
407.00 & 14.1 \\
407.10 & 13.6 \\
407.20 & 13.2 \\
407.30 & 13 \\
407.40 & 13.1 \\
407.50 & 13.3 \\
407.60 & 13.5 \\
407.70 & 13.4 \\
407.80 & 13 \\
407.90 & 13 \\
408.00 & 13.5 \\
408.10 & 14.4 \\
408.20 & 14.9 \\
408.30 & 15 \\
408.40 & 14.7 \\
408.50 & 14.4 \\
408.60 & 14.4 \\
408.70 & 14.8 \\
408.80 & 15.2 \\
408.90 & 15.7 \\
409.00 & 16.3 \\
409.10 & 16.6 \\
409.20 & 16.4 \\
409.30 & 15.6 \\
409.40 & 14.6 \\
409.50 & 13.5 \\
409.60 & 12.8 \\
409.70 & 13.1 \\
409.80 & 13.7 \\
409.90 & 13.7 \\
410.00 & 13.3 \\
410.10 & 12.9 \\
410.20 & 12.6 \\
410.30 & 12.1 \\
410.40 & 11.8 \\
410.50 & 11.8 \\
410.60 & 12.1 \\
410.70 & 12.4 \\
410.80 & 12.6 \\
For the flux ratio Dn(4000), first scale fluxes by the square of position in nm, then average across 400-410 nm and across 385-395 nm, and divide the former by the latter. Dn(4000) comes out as 1.66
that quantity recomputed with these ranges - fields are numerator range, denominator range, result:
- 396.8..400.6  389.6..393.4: 1.16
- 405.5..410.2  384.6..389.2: 1.75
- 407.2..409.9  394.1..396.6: 1.74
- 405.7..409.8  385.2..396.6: 1.71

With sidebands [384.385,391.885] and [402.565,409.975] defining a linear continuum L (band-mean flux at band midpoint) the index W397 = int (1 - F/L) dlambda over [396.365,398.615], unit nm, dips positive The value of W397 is 0.70 nm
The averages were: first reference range 9.4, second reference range 13.6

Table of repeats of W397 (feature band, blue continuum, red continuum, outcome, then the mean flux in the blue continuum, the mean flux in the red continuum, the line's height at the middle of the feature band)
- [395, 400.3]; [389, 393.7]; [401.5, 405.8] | 0.769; 9.38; 13.4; 11.5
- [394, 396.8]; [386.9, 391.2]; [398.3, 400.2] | 0.707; 9.33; 12.5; 11.3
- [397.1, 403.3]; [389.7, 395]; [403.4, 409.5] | -0.327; 8.81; 13.8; 11.6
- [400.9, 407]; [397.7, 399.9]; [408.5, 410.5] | -0.270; 11.8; 14.1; 12.9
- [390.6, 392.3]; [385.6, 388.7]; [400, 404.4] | -0.127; 8.76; 13.5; 10.1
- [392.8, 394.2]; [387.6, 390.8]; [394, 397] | 0.511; 9.21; 8.19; 8.51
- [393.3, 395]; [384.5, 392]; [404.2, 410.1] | 0.635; 9.44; 13.8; 10.8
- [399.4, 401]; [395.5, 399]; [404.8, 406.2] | -0.417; 8.78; 13.6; 10.5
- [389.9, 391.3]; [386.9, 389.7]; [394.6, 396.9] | -0.251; 8.83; 8.5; 8.73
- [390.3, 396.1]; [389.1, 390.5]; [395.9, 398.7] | 0.247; 10.1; 8.2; 9.26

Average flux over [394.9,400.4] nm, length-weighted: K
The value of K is 9.9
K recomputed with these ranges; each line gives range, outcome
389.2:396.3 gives 9.05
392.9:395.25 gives 6.89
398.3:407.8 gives 13.3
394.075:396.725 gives 8.58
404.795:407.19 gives 13.6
